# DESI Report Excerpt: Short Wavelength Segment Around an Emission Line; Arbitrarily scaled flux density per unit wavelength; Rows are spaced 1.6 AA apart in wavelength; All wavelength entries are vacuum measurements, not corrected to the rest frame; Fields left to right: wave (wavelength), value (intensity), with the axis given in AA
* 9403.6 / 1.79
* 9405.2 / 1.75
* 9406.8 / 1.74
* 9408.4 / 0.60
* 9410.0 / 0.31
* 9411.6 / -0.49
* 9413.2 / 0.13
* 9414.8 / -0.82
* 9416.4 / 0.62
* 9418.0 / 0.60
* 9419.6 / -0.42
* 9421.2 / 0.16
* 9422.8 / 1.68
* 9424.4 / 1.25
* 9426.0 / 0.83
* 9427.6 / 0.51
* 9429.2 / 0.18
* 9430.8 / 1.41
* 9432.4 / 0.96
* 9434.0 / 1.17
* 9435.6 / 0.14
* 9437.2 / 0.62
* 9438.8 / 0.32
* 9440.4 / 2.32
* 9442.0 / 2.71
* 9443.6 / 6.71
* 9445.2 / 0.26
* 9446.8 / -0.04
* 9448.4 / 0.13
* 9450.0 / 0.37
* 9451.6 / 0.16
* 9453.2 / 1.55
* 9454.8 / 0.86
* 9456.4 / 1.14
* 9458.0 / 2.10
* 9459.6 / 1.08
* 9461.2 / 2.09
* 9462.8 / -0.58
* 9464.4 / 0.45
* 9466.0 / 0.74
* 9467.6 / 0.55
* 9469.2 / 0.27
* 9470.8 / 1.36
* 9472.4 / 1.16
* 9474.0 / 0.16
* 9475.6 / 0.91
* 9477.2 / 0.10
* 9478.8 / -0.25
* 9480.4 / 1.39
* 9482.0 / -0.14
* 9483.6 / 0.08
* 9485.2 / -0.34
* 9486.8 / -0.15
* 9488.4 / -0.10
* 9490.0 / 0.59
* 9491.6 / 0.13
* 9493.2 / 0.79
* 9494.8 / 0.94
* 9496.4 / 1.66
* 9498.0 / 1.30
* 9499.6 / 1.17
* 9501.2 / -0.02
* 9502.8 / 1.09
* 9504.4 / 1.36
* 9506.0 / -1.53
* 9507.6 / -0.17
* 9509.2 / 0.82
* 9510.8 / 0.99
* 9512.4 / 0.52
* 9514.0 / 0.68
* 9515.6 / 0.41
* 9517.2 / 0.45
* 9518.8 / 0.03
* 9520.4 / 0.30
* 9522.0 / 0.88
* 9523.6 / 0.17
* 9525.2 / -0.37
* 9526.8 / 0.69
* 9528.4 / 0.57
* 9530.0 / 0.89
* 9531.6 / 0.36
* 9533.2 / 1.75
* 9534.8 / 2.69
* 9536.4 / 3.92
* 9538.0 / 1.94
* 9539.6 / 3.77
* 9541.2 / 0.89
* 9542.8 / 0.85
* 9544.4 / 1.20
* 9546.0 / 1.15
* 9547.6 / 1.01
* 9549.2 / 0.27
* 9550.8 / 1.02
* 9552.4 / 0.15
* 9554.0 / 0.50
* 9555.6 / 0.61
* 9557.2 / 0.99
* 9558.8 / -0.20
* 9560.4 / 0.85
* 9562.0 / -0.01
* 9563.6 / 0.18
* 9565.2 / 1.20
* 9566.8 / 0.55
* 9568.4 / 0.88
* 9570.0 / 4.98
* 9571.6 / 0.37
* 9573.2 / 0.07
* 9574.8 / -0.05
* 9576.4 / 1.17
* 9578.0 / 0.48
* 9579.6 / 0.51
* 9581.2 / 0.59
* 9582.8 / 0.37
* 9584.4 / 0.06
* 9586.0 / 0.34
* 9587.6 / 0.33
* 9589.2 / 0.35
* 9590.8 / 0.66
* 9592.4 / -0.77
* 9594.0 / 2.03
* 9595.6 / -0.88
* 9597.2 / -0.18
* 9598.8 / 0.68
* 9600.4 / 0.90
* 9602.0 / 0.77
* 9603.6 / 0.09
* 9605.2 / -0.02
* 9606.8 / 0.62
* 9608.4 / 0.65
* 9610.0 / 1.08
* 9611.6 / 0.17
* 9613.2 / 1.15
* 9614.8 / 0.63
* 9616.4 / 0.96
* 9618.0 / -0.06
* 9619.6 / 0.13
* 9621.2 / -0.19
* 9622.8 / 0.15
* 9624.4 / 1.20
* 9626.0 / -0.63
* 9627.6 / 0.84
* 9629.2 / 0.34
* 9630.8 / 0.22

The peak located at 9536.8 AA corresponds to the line H-beta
